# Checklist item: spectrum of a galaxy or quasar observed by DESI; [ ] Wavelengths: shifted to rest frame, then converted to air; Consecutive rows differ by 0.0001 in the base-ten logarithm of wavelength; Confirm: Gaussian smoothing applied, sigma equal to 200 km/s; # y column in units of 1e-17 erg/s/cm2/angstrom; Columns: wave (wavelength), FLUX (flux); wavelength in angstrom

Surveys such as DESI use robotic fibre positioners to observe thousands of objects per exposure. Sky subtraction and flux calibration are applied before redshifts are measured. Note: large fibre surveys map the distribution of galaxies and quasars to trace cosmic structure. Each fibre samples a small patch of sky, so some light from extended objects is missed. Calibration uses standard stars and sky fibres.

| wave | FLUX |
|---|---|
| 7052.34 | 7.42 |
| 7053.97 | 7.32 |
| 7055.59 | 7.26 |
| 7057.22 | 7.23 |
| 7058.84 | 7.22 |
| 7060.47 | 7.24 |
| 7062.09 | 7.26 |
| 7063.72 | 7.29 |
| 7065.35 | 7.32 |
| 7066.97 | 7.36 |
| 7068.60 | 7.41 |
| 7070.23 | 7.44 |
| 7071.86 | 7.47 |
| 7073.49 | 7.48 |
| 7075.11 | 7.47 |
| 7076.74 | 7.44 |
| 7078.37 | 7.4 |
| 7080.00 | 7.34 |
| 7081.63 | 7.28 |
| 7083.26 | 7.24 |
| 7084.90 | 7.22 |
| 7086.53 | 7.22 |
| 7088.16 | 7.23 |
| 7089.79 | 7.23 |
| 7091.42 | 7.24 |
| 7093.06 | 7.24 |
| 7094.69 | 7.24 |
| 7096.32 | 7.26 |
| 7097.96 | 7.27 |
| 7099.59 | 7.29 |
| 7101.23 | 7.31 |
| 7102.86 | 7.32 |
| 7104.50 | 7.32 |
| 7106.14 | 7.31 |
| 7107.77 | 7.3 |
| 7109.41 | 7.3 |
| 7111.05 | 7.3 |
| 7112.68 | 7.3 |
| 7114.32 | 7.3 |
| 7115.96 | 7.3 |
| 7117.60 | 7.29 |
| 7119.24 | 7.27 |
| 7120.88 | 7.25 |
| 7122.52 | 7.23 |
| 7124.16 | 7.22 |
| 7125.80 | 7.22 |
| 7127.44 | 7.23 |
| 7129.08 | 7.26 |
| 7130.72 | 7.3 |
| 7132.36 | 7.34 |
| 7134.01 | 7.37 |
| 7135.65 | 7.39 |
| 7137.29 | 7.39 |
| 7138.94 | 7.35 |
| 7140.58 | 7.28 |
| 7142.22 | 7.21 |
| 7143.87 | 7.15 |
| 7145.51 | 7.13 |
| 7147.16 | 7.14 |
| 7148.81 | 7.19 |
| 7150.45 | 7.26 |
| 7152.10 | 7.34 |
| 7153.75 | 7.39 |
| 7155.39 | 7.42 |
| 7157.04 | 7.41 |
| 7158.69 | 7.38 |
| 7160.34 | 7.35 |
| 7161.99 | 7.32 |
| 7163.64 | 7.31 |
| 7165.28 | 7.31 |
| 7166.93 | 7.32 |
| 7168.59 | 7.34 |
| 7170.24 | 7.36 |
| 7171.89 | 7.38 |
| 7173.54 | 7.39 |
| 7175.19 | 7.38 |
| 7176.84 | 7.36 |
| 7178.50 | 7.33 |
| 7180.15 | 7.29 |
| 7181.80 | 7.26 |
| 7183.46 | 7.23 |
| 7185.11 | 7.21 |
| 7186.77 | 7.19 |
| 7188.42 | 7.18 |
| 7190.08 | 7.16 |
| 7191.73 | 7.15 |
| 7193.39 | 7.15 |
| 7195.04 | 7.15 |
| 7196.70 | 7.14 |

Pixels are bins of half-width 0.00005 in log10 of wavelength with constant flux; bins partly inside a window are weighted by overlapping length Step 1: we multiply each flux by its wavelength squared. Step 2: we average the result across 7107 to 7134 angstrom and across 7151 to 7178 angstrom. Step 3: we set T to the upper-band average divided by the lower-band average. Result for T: 1.0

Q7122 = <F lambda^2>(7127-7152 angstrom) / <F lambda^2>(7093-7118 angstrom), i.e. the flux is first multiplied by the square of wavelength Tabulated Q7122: 1.01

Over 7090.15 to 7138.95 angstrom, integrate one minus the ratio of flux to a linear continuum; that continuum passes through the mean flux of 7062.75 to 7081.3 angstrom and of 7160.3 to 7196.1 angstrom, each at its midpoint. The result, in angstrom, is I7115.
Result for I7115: 0.4 angstrom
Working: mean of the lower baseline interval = 7.4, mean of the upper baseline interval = 7.28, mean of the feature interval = 7.29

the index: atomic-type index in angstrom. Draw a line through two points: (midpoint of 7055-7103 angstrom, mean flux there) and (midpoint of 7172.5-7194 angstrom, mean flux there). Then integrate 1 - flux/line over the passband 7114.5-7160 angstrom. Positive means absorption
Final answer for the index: -0.1 angstrom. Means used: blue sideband 7.31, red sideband 7.25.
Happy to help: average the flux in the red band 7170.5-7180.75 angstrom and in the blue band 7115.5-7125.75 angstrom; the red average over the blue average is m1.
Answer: 1.01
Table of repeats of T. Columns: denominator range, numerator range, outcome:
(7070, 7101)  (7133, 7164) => 1.02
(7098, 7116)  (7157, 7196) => 1.02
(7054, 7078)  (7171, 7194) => 1.02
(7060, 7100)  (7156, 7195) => 1.02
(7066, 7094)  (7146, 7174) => 1.02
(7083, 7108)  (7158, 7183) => 1.03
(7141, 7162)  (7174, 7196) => 1.00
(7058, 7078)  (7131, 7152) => 1.01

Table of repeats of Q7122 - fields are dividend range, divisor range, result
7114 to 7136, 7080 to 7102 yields 1.01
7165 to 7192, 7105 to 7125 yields 1.02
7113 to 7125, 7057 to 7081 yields 1.00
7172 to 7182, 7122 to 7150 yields 1.02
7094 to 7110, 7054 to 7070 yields 1.01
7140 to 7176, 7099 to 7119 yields 1.01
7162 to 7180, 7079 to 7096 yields 1.04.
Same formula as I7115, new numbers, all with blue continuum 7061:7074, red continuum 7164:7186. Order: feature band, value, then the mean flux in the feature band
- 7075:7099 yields 0.3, 7.28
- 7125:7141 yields 0.1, 7.32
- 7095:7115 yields 0.2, 7.3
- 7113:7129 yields 0.2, 7.26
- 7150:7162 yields -0.1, 7.36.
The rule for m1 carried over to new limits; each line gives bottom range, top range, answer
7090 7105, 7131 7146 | 1.00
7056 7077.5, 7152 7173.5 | 1.00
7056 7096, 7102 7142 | 1.00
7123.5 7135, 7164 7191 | 1.00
